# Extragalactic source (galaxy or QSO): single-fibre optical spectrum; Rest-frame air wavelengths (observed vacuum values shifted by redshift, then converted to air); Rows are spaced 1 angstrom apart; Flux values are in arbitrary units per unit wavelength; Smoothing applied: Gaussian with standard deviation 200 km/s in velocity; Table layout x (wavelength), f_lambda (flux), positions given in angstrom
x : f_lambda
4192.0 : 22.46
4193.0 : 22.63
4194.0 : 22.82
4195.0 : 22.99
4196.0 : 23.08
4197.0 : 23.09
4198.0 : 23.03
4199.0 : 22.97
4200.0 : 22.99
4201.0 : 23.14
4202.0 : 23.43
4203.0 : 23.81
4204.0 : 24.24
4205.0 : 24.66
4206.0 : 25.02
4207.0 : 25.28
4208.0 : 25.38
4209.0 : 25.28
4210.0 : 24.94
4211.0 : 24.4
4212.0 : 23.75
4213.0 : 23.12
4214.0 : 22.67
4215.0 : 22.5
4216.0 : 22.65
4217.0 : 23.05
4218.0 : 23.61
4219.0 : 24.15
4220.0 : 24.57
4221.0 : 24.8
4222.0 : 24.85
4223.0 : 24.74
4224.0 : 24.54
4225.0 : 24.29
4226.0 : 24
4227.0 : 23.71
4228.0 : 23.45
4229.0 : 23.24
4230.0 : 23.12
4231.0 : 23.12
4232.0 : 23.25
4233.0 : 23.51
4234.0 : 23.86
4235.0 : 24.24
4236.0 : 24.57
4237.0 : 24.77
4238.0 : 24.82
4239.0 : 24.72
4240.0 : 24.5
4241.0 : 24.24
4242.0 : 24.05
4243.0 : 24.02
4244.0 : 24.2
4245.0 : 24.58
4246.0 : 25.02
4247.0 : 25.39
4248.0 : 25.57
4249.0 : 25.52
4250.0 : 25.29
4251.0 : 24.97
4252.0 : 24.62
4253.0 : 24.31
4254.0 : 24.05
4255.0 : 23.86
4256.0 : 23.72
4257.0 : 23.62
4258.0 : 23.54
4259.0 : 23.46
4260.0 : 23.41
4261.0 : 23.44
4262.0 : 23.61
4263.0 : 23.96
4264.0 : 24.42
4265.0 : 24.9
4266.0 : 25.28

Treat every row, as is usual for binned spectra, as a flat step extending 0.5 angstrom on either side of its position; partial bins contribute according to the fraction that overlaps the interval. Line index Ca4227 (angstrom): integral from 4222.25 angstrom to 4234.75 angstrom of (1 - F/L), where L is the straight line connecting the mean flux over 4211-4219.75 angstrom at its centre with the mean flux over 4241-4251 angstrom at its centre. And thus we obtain 0.1 angstrom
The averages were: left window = 23.3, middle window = 23.8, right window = 24.8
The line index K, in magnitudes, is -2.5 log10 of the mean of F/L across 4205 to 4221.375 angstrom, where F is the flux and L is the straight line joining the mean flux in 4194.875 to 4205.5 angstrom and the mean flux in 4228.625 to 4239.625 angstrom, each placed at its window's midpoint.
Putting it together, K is -0.02 mag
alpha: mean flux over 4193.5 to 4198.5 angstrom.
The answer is 23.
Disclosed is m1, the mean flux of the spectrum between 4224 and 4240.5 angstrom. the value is 24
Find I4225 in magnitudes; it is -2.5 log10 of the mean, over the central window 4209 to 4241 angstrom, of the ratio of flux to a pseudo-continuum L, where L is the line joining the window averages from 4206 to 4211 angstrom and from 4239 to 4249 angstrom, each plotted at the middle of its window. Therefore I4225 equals 0.04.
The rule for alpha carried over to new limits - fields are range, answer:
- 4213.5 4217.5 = 22.7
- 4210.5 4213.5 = 23.8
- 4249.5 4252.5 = 25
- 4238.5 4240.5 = 24.6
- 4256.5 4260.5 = 23.5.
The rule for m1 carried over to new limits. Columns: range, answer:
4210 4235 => 23.7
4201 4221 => 24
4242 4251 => 24.9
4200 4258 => 24.2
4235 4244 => 24.4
